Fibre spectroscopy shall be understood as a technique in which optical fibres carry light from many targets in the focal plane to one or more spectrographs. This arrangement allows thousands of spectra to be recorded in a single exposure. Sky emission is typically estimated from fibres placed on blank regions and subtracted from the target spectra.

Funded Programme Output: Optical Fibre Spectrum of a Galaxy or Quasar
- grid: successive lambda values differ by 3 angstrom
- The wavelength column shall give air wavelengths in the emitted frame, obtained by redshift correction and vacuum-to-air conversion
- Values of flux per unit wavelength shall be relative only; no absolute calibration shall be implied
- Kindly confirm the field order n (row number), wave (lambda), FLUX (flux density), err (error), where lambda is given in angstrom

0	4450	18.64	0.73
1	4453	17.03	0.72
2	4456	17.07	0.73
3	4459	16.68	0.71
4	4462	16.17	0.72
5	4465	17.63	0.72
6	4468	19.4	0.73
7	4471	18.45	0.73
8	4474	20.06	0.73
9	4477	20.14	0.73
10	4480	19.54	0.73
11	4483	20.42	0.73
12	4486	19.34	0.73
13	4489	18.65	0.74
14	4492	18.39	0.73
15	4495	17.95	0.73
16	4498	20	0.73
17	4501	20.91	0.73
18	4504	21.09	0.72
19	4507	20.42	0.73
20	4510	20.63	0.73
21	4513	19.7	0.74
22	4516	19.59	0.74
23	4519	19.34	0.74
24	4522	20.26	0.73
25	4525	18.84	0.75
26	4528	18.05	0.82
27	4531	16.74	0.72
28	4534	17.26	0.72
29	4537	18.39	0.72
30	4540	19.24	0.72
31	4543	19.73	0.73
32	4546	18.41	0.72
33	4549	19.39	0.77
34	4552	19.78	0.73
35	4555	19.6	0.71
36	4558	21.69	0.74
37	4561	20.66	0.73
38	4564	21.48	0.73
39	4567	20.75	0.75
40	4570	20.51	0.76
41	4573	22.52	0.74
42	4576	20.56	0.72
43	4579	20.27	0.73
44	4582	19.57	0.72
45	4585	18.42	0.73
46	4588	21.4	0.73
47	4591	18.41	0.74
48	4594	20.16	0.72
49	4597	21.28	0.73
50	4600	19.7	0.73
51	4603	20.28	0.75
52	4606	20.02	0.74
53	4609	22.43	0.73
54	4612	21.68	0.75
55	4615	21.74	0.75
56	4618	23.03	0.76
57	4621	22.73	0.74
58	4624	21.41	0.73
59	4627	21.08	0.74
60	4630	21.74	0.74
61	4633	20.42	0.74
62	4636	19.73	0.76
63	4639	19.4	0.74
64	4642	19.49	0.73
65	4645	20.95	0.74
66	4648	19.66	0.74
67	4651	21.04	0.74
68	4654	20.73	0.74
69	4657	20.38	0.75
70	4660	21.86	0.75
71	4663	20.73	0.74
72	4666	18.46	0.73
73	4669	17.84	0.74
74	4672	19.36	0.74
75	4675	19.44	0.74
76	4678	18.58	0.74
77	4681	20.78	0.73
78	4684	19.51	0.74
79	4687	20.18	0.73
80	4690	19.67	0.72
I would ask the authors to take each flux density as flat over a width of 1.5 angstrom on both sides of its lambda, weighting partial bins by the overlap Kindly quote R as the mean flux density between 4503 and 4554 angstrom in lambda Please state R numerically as 19.2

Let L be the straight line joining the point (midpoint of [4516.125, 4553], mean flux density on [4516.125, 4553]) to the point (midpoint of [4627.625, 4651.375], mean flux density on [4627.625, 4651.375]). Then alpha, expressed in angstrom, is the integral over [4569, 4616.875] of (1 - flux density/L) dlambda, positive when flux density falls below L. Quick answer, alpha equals -2.3 angstrom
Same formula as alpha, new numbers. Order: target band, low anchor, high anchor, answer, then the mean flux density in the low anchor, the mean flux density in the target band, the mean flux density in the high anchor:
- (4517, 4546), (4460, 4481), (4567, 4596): 1.3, 18.7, 18.7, 20.2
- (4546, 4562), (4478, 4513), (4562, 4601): 0.1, 19.8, 20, 20.4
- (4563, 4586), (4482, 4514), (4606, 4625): 0.8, 19.8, 20.5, 22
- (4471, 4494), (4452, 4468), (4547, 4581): -2.0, 17.1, 19.4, 20.6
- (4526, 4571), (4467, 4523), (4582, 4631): 1.9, 19.7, 19.4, 20.9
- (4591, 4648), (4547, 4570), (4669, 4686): -2.7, 20.4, 20.9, 19.4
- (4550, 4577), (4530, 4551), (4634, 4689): -2.9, 18.5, 20.8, 19.9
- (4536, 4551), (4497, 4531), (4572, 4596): 0.6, 19.8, 19.1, 20.1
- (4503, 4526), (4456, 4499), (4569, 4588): -0.8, 18.7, 20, 20.4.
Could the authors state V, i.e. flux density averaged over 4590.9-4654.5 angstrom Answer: 20.8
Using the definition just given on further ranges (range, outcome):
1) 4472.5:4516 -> 19.8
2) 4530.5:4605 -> 19.9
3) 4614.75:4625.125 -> 22.3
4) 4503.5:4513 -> 20.5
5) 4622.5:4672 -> 20.3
